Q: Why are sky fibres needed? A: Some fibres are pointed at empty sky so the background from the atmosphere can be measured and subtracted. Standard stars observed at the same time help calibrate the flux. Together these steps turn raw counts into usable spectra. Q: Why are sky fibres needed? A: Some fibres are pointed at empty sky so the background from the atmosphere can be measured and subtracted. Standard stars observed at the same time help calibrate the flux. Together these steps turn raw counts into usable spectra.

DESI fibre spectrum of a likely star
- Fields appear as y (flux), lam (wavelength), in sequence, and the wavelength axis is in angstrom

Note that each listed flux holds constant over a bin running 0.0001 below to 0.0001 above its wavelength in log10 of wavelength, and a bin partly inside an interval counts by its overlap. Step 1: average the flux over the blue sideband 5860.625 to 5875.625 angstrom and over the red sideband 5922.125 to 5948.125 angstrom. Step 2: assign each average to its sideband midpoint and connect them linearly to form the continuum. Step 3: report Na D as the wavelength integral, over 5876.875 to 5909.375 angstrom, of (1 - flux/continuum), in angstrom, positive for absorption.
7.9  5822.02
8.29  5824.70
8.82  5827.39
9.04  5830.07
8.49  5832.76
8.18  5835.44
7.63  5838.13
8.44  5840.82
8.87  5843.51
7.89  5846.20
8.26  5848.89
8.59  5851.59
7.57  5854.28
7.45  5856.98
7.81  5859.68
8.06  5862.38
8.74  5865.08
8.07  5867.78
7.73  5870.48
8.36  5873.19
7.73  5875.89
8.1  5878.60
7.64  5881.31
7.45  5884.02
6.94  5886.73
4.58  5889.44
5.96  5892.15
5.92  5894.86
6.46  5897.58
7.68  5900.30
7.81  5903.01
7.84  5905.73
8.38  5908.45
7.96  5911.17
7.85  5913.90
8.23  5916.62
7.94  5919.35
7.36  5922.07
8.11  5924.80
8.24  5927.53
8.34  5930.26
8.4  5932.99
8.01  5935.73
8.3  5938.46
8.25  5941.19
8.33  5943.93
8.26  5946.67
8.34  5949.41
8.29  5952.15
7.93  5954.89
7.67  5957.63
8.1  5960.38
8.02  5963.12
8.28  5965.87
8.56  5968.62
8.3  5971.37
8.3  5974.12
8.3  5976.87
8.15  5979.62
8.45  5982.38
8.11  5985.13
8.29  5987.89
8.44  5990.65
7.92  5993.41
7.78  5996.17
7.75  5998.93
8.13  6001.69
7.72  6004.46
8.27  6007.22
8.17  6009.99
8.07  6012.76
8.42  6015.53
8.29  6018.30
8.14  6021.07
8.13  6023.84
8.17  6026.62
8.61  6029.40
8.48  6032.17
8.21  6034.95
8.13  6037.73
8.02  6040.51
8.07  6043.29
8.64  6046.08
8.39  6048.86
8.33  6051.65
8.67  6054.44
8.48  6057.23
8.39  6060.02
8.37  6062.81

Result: 4.4 angstrom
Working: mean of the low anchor 8.15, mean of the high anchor 8.2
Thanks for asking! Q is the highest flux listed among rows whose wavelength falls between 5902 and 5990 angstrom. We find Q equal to 8.56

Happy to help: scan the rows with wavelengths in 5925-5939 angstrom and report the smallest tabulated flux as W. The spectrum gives 8.01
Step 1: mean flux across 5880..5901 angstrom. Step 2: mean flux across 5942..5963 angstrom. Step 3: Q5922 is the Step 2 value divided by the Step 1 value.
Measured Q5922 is 1.24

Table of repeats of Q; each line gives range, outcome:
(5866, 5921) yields 8.38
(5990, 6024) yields 8.44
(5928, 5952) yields 8.4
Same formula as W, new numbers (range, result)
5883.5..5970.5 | 4.58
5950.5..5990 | 7.67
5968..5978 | 8.3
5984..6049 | 7.72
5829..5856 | 7.57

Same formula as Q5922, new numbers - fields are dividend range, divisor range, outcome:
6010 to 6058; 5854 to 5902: 1.13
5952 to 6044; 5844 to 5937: 1.06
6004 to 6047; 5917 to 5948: 1.01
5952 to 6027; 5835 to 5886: 1.02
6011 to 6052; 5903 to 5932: 1.03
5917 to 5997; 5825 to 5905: 1.06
